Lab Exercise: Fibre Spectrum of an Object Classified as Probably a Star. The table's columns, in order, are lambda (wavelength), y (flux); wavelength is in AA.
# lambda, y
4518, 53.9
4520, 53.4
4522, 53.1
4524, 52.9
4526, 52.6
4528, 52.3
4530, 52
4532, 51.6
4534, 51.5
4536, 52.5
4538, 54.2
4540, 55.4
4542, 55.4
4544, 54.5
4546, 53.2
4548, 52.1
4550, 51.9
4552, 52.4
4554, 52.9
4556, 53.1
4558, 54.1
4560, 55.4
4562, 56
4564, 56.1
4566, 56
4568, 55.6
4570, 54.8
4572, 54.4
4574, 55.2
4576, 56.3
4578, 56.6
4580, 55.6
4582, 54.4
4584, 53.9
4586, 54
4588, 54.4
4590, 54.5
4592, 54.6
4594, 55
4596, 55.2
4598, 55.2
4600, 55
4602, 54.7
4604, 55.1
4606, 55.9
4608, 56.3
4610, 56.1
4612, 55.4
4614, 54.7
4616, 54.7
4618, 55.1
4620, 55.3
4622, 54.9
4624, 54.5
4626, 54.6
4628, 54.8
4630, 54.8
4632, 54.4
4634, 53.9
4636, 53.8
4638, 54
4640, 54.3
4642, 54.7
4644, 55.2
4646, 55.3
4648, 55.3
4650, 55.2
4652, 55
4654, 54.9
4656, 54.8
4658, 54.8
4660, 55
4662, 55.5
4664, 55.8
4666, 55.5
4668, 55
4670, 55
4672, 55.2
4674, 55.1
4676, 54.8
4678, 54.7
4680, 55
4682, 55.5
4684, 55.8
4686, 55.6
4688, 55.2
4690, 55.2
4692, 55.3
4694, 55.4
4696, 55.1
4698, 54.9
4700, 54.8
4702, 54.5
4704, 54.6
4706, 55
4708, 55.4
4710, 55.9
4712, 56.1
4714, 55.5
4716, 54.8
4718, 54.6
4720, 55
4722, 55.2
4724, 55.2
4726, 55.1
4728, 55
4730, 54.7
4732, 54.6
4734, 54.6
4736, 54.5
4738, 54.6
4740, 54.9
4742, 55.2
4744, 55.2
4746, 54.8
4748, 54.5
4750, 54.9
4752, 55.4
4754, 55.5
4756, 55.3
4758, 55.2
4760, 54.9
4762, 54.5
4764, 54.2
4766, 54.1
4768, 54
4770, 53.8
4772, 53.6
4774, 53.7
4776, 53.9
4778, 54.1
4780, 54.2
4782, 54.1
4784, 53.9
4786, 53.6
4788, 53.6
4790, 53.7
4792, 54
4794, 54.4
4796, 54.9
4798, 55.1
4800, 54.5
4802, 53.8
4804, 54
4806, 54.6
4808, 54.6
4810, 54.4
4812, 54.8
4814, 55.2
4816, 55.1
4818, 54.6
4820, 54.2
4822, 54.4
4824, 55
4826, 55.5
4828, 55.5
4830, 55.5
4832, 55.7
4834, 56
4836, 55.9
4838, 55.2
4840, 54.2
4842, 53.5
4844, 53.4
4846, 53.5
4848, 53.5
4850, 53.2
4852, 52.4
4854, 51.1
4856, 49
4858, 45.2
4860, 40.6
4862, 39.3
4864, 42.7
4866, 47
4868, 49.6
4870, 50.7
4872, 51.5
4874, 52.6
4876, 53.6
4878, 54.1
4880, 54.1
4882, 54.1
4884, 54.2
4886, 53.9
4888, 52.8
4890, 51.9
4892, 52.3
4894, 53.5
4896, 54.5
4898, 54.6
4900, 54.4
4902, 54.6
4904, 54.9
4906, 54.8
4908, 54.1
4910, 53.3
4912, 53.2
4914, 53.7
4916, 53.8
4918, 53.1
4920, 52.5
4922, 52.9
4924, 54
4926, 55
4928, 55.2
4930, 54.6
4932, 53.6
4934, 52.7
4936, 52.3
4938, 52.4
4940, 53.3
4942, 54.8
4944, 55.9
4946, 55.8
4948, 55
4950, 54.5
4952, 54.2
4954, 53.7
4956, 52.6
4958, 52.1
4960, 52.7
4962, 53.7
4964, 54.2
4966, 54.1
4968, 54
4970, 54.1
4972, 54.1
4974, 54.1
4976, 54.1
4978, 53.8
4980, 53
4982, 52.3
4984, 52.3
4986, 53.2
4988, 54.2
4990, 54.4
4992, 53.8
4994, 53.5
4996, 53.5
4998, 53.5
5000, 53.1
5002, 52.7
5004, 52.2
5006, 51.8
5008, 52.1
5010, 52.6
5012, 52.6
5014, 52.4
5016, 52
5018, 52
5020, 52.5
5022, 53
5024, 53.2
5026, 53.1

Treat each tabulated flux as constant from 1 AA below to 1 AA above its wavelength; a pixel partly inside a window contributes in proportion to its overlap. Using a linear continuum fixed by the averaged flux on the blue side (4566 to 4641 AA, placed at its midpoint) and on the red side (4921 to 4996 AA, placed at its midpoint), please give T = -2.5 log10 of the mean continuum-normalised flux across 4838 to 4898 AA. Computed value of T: 0.06 mag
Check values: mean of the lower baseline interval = 54.9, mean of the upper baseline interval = 53.8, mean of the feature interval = 51.2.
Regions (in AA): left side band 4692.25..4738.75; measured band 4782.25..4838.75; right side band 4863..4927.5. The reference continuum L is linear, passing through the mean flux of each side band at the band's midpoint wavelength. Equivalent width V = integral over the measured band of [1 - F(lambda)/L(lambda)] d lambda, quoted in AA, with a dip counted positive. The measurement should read -0.8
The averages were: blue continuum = 55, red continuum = 52.9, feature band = 54.7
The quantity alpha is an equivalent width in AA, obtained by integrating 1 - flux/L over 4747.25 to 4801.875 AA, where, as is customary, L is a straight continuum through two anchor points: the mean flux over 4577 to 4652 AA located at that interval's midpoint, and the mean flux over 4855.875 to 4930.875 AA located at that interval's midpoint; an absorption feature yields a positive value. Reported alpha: -1.1 AA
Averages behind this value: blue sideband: 54.9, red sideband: 52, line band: 54.3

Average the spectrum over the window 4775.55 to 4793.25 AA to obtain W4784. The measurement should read 53.9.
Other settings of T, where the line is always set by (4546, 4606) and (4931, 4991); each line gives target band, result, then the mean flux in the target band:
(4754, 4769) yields -0.01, 54.7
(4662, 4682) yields -0.01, 55.2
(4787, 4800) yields 0.00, 54.3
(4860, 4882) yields 0.10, 49.3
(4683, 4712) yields -0.02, 55.2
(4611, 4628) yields -0.01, 54.9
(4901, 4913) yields -0.01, 54.1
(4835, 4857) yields 0.02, 53.2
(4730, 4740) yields -0.01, 54.6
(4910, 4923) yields 0.01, 53.2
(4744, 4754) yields -0.02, 55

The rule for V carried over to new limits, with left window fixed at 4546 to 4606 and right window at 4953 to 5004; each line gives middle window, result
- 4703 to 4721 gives -0.3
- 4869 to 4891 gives 0.3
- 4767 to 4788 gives 0.1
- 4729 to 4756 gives -0.4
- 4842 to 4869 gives 2.6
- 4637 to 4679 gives -0.5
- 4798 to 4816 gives -0.2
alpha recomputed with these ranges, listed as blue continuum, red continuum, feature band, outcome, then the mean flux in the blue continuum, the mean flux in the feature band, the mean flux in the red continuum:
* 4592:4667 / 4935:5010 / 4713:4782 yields -0.2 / 55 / 54.7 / 53.5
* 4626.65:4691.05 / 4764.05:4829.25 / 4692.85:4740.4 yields -0.3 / 55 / 55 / 54.3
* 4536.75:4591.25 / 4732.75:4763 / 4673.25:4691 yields -0.1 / 54.5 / 55.2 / 54.9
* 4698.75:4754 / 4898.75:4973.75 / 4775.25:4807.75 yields 0.3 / 55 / 54.2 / 53.9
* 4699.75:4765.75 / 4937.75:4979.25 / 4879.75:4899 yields 0.3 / 55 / 53.6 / 54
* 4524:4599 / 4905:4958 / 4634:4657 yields -0.3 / 54.2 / 54.7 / 53.9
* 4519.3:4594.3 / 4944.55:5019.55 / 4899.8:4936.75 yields -0.2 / 54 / 53.8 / 53.4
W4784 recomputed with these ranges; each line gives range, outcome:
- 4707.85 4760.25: 55.1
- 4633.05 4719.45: 55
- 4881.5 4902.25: 53.7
